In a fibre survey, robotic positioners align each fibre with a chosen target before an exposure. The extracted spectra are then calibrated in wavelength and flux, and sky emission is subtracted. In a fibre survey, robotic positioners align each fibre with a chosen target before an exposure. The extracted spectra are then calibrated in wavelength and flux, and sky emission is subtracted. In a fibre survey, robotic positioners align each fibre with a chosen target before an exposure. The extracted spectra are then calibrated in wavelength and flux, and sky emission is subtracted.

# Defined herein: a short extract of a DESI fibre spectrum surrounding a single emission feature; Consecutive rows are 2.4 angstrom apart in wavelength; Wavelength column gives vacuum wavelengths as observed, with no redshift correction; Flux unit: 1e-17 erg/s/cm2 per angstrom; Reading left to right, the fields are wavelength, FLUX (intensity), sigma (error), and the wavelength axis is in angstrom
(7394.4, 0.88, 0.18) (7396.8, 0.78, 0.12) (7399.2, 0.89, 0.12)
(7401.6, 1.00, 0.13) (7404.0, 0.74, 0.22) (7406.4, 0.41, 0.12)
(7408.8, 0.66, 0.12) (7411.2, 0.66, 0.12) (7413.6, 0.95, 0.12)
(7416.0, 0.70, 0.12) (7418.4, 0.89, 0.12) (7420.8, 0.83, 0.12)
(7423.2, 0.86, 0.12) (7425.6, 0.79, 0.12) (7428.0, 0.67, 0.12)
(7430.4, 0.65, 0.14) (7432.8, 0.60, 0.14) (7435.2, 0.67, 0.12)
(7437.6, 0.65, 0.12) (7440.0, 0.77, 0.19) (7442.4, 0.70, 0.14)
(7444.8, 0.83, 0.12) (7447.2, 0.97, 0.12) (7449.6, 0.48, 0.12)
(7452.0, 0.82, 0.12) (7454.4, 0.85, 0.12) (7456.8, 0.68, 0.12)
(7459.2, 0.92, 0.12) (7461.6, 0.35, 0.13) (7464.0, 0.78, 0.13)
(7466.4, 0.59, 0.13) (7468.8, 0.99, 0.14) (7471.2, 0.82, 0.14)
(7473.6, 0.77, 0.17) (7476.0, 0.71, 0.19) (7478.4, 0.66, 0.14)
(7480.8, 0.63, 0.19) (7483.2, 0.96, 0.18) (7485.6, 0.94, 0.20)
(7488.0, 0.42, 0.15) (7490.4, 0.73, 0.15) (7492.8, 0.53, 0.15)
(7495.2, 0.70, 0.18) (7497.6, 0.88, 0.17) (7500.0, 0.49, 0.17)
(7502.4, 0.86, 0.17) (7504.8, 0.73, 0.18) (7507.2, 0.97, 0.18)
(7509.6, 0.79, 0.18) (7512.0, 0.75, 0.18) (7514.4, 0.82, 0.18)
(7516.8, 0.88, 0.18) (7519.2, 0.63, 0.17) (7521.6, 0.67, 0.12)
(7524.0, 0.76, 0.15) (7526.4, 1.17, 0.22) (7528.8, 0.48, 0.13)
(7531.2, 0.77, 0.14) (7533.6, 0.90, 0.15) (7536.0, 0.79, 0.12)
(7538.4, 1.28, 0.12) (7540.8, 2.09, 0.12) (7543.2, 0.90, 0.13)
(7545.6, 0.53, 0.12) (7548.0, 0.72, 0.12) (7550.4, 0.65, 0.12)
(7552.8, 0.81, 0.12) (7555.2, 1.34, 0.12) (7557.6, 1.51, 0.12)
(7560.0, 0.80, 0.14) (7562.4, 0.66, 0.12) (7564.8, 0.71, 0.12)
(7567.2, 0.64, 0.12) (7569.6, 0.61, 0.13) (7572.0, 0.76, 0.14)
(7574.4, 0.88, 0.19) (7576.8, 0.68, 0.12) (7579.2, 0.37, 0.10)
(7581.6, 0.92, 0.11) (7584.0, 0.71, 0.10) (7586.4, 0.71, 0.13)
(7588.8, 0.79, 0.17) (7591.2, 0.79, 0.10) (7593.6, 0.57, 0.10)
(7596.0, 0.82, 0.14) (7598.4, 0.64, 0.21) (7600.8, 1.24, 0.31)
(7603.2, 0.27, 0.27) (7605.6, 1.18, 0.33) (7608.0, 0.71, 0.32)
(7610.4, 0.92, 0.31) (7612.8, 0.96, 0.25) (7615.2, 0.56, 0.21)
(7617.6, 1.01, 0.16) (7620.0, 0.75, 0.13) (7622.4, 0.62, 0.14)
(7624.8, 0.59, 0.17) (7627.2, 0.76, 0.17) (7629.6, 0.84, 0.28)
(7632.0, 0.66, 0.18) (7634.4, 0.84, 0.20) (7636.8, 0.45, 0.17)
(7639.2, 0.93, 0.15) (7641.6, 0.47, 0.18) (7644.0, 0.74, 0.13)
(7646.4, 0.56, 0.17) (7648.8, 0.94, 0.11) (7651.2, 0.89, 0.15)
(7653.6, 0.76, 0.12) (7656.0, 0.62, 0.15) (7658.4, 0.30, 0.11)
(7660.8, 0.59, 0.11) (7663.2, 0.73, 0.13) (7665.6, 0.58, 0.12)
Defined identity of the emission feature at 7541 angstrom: [S II] 6716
